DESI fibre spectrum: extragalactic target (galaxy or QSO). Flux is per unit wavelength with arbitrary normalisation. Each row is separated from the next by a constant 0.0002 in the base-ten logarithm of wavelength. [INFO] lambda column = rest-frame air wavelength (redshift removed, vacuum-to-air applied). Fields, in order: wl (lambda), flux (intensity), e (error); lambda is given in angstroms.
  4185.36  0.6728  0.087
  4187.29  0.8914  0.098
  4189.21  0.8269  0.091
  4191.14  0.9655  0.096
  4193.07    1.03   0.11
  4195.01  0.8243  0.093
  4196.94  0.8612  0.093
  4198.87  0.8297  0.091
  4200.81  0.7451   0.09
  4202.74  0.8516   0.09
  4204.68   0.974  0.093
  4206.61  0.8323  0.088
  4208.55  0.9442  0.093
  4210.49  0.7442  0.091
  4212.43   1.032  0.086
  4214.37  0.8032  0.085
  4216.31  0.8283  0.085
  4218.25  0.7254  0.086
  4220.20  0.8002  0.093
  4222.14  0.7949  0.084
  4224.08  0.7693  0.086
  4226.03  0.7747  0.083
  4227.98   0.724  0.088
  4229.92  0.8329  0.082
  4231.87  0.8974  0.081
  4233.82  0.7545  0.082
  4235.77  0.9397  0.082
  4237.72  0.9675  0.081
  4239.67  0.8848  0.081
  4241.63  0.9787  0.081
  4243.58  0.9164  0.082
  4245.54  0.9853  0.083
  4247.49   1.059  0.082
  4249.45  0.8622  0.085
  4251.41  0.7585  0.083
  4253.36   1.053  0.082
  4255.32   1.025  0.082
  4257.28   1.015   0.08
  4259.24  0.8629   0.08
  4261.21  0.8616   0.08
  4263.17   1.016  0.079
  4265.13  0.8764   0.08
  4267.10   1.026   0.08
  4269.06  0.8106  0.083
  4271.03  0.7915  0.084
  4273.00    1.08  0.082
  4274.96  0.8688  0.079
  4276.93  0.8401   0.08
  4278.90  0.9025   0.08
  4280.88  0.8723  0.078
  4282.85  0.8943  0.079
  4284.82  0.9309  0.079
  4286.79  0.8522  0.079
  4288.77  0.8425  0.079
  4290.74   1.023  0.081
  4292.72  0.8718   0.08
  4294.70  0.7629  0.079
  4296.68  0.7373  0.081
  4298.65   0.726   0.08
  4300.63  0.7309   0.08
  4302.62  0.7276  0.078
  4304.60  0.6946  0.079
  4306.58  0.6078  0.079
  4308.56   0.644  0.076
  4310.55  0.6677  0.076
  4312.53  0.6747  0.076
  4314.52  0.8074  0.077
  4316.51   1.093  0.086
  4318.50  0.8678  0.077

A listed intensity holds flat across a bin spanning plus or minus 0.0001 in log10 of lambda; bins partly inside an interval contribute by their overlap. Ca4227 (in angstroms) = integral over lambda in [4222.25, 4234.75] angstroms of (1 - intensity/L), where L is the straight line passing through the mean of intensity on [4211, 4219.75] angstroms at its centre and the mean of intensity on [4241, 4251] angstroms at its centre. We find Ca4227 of 1.3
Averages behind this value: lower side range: 0.839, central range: 0.793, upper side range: 0.948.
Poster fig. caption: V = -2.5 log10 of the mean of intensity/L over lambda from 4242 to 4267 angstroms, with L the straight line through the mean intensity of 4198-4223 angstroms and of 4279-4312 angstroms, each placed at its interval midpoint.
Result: -0.16 mag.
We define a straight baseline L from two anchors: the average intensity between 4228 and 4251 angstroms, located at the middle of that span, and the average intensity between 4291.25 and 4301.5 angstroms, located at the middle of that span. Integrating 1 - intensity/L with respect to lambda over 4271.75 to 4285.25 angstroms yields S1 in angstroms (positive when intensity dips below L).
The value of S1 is -1.5 angstroms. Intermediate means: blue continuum 0.904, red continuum 0.778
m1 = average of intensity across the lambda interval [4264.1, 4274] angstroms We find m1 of 0.918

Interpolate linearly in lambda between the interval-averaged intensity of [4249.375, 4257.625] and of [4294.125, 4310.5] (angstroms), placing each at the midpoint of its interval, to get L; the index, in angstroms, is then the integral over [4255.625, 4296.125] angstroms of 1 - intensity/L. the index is -3.4 angstroms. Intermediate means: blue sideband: 0.947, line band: 0.9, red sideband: 0.7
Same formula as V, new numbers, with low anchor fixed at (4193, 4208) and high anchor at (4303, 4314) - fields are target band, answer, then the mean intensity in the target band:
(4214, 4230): 0.057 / 0.78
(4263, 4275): -0.242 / 0.923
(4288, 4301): -0.178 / 0.817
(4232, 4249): -0.180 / 0.931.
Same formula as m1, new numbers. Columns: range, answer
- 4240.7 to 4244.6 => 0.947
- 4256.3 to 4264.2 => 0.938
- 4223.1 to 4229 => 0.757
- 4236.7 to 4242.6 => 0.943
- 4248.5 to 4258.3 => 0.943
